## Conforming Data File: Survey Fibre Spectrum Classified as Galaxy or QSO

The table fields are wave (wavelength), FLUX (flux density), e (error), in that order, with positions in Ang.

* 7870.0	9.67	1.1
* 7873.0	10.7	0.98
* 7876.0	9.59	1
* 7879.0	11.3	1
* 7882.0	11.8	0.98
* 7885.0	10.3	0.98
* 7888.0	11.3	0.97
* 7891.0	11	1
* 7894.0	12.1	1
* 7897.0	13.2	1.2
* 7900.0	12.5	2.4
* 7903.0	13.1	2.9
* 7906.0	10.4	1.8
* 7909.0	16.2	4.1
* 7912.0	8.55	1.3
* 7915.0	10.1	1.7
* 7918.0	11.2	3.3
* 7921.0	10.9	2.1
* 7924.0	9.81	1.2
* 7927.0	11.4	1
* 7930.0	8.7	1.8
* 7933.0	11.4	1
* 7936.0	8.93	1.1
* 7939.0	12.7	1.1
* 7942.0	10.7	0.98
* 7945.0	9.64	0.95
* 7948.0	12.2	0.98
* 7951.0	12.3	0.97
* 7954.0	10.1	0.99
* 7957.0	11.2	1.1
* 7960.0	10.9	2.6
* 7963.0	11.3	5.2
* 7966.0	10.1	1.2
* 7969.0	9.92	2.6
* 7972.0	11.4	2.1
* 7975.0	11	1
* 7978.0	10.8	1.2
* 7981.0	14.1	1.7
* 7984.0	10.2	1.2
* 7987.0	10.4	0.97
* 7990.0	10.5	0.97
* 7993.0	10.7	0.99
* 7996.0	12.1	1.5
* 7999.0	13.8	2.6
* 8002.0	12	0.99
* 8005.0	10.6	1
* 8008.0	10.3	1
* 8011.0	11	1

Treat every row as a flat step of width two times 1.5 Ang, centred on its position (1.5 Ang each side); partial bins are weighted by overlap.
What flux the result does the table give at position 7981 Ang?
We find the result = 14.1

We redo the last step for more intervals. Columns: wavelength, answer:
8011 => 11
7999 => 13.8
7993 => 10.7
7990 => 10.5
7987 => 10.4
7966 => 10.1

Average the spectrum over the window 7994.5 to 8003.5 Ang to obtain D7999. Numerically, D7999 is 12.6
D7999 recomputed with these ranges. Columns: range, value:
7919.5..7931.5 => 10.2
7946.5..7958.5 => 11.4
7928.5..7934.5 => 10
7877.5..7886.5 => 11.1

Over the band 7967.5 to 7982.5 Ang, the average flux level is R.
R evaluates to 11.4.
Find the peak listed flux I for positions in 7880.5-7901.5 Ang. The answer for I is 13.2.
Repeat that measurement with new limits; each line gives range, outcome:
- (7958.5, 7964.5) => 11.3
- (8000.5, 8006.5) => 12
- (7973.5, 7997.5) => 14.1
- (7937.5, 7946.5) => 12.7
